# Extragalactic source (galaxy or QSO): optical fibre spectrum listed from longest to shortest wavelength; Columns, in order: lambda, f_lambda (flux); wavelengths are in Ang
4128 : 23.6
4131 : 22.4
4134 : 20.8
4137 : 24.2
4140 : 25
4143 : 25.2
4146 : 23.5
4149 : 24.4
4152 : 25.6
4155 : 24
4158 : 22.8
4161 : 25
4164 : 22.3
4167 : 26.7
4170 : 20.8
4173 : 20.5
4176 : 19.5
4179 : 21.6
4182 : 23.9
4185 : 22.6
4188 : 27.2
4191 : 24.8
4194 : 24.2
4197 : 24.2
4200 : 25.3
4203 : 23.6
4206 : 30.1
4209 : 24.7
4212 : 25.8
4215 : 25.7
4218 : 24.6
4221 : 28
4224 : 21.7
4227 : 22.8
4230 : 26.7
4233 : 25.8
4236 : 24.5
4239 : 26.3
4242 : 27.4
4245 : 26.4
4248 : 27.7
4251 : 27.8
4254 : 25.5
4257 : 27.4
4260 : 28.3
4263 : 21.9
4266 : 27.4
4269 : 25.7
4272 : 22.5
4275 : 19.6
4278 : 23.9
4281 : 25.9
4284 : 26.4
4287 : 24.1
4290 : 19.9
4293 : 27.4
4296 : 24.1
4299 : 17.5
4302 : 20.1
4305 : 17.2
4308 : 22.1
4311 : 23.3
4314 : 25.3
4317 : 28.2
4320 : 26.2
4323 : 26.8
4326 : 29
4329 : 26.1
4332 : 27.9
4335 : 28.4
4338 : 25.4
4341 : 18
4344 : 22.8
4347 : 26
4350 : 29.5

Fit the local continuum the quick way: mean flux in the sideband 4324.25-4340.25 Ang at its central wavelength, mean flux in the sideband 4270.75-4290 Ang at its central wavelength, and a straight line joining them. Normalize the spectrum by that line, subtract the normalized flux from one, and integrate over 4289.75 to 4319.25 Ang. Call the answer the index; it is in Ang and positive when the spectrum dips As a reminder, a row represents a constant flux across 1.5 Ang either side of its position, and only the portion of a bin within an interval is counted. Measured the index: 2.8 Ang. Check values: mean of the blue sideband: 23.5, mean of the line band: 22.7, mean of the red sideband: 26.9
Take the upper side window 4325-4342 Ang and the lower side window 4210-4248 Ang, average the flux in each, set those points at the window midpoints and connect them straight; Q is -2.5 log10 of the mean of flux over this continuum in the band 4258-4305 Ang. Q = 0.100 mag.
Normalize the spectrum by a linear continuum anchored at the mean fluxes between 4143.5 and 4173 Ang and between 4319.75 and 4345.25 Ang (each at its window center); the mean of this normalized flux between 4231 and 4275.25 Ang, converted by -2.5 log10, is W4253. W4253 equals -0.04 mag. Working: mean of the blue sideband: 23.8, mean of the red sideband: 25.6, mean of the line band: 25.8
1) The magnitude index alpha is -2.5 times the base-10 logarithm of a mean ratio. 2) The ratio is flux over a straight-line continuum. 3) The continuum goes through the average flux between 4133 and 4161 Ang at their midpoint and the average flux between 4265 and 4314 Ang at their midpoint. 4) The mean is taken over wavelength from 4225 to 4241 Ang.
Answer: -0.08 mag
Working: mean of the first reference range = 24.1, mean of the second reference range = 23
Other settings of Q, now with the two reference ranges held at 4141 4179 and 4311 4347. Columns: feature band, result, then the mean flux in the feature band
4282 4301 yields 0.09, 23.2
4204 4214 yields -0.11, 26.6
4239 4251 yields -0.11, 27.1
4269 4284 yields 0.06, 23.6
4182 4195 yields -0.04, 24.6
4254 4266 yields -0.05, 26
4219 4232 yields -0.03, 24.8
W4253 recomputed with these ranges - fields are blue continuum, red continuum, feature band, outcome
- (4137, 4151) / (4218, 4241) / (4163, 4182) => 0.125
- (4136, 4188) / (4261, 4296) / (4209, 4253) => -0.083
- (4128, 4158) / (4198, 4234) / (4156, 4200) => 0.055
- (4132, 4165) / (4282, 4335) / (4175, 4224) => -0.029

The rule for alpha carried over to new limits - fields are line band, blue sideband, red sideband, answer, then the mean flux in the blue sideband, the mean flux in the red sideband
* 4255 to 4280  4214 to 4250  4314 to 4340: 0.065 mag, 25.7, 27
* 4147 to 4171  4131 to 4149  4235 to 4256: 0.009 mag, 23.7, 26.6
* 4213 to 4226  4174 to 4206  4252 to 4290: -0.032 mag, 23.9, 24.7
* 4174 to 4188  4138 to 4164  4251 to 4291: 0.092 mag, 24.3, 24.7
